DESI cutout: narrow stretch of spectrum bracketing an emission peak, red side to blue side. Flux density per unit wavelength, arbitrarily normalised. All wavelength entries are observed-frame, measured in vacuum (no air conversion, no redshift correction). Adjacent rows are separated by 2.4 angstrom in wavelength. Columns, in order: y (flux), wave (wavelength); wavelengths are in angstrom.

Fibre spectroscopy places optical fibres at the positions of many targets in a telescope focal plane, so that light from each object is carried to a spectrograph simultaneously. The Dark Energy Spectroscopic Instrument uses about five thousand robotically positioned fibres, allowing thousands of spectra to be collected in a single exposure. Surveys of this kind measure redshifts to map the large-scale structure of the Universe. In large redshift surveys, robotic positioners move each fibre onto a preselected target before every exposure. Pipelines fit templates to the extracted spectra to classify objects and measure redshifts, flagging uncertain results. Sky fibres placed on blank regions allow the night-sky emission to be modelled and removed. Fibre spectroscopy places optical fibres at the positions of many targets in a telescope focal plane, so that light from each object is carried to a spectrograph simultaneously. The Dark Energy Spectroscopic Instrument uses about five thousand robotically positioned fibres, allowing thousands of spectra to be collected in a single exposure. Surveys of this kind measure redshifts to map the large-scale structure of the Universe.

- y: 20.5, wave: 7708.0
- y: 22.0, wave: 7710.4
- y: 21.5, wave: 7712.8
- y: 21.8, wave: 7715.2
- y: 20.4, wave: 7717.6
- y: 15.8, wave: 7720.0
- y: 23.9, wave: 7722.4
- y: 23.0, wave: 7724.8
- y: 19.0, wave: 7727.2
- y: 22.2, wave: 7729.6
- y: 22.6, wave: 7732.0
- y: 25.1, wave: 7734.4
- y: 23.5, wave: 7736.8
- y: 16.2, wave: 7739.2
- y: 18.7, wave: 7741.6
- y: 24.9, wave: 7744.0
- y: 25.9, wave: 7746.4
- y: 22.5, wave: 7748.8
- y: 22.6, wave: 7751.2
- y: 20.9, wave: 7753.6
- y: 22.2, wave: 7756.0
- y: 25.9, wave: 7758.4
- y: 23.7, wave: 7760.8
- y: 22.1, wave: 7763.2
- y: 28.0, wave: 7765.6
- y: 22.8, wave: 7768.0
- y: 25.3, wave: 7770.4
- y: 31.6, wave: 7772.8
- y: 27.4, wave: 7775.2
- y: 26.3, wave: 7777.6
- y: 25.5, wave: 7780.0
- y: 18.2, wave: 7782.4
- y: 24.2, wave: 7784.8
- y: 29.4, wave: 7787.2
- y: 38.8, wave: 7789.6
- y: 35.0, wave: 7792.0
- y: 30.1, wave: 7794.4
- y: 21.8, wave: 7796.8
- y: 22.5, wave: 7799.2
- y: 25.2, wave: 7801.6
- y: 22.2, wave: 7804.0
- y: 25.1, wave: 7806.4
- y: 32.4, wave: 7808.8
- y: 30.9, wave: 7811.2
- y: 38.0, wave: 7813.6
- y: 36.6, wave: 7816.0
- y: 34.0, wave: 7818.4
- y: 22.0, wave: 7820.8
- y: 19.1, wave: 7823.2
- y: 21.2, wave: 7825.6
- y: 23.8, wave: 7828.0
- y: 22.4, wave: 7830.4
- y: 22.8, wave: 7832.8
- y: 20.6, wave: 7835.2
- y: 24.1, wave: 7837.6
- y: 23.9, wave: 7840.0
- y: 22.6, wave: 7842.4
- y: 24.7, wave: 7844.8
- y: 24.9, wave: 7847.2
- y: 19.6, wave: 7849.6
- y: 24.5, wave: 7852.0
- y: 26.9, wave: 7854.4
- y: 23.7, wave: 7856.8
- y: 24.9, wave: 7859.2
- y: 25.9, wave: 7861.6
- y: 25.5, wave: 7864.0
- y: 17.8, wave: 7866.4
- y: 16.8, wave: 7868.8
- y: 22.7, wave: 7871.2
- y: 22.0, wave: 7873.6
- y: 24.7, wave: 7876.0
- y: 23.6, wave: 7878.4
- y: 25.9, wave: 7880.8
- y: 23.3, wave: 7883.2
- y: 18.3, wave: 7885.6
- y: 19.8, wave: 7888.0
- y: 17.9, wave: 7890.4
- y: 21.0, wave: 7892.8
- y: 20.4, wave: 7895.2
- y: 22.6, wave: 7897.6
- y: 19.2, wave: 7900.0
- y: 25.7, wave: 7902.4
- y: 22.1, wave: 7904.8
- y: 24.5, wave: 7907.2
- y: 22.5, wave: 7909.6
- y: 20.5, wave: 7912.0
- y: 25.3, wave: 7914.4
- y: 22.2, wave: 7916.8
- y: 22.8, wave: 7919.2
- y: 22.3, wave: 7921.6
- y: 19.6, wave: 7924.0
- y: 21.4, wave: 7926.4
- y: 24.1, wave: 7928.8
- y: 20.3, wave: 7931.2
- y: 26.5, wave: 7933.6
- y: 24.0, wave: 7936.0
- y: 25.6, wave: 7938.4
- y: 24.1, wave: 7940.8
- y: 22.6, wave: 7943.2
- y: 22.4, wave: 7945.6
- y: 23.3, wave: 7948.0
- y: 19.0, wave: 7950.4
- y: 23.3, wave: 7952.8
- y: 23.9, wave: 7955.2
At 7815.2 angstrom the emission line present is [N II]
